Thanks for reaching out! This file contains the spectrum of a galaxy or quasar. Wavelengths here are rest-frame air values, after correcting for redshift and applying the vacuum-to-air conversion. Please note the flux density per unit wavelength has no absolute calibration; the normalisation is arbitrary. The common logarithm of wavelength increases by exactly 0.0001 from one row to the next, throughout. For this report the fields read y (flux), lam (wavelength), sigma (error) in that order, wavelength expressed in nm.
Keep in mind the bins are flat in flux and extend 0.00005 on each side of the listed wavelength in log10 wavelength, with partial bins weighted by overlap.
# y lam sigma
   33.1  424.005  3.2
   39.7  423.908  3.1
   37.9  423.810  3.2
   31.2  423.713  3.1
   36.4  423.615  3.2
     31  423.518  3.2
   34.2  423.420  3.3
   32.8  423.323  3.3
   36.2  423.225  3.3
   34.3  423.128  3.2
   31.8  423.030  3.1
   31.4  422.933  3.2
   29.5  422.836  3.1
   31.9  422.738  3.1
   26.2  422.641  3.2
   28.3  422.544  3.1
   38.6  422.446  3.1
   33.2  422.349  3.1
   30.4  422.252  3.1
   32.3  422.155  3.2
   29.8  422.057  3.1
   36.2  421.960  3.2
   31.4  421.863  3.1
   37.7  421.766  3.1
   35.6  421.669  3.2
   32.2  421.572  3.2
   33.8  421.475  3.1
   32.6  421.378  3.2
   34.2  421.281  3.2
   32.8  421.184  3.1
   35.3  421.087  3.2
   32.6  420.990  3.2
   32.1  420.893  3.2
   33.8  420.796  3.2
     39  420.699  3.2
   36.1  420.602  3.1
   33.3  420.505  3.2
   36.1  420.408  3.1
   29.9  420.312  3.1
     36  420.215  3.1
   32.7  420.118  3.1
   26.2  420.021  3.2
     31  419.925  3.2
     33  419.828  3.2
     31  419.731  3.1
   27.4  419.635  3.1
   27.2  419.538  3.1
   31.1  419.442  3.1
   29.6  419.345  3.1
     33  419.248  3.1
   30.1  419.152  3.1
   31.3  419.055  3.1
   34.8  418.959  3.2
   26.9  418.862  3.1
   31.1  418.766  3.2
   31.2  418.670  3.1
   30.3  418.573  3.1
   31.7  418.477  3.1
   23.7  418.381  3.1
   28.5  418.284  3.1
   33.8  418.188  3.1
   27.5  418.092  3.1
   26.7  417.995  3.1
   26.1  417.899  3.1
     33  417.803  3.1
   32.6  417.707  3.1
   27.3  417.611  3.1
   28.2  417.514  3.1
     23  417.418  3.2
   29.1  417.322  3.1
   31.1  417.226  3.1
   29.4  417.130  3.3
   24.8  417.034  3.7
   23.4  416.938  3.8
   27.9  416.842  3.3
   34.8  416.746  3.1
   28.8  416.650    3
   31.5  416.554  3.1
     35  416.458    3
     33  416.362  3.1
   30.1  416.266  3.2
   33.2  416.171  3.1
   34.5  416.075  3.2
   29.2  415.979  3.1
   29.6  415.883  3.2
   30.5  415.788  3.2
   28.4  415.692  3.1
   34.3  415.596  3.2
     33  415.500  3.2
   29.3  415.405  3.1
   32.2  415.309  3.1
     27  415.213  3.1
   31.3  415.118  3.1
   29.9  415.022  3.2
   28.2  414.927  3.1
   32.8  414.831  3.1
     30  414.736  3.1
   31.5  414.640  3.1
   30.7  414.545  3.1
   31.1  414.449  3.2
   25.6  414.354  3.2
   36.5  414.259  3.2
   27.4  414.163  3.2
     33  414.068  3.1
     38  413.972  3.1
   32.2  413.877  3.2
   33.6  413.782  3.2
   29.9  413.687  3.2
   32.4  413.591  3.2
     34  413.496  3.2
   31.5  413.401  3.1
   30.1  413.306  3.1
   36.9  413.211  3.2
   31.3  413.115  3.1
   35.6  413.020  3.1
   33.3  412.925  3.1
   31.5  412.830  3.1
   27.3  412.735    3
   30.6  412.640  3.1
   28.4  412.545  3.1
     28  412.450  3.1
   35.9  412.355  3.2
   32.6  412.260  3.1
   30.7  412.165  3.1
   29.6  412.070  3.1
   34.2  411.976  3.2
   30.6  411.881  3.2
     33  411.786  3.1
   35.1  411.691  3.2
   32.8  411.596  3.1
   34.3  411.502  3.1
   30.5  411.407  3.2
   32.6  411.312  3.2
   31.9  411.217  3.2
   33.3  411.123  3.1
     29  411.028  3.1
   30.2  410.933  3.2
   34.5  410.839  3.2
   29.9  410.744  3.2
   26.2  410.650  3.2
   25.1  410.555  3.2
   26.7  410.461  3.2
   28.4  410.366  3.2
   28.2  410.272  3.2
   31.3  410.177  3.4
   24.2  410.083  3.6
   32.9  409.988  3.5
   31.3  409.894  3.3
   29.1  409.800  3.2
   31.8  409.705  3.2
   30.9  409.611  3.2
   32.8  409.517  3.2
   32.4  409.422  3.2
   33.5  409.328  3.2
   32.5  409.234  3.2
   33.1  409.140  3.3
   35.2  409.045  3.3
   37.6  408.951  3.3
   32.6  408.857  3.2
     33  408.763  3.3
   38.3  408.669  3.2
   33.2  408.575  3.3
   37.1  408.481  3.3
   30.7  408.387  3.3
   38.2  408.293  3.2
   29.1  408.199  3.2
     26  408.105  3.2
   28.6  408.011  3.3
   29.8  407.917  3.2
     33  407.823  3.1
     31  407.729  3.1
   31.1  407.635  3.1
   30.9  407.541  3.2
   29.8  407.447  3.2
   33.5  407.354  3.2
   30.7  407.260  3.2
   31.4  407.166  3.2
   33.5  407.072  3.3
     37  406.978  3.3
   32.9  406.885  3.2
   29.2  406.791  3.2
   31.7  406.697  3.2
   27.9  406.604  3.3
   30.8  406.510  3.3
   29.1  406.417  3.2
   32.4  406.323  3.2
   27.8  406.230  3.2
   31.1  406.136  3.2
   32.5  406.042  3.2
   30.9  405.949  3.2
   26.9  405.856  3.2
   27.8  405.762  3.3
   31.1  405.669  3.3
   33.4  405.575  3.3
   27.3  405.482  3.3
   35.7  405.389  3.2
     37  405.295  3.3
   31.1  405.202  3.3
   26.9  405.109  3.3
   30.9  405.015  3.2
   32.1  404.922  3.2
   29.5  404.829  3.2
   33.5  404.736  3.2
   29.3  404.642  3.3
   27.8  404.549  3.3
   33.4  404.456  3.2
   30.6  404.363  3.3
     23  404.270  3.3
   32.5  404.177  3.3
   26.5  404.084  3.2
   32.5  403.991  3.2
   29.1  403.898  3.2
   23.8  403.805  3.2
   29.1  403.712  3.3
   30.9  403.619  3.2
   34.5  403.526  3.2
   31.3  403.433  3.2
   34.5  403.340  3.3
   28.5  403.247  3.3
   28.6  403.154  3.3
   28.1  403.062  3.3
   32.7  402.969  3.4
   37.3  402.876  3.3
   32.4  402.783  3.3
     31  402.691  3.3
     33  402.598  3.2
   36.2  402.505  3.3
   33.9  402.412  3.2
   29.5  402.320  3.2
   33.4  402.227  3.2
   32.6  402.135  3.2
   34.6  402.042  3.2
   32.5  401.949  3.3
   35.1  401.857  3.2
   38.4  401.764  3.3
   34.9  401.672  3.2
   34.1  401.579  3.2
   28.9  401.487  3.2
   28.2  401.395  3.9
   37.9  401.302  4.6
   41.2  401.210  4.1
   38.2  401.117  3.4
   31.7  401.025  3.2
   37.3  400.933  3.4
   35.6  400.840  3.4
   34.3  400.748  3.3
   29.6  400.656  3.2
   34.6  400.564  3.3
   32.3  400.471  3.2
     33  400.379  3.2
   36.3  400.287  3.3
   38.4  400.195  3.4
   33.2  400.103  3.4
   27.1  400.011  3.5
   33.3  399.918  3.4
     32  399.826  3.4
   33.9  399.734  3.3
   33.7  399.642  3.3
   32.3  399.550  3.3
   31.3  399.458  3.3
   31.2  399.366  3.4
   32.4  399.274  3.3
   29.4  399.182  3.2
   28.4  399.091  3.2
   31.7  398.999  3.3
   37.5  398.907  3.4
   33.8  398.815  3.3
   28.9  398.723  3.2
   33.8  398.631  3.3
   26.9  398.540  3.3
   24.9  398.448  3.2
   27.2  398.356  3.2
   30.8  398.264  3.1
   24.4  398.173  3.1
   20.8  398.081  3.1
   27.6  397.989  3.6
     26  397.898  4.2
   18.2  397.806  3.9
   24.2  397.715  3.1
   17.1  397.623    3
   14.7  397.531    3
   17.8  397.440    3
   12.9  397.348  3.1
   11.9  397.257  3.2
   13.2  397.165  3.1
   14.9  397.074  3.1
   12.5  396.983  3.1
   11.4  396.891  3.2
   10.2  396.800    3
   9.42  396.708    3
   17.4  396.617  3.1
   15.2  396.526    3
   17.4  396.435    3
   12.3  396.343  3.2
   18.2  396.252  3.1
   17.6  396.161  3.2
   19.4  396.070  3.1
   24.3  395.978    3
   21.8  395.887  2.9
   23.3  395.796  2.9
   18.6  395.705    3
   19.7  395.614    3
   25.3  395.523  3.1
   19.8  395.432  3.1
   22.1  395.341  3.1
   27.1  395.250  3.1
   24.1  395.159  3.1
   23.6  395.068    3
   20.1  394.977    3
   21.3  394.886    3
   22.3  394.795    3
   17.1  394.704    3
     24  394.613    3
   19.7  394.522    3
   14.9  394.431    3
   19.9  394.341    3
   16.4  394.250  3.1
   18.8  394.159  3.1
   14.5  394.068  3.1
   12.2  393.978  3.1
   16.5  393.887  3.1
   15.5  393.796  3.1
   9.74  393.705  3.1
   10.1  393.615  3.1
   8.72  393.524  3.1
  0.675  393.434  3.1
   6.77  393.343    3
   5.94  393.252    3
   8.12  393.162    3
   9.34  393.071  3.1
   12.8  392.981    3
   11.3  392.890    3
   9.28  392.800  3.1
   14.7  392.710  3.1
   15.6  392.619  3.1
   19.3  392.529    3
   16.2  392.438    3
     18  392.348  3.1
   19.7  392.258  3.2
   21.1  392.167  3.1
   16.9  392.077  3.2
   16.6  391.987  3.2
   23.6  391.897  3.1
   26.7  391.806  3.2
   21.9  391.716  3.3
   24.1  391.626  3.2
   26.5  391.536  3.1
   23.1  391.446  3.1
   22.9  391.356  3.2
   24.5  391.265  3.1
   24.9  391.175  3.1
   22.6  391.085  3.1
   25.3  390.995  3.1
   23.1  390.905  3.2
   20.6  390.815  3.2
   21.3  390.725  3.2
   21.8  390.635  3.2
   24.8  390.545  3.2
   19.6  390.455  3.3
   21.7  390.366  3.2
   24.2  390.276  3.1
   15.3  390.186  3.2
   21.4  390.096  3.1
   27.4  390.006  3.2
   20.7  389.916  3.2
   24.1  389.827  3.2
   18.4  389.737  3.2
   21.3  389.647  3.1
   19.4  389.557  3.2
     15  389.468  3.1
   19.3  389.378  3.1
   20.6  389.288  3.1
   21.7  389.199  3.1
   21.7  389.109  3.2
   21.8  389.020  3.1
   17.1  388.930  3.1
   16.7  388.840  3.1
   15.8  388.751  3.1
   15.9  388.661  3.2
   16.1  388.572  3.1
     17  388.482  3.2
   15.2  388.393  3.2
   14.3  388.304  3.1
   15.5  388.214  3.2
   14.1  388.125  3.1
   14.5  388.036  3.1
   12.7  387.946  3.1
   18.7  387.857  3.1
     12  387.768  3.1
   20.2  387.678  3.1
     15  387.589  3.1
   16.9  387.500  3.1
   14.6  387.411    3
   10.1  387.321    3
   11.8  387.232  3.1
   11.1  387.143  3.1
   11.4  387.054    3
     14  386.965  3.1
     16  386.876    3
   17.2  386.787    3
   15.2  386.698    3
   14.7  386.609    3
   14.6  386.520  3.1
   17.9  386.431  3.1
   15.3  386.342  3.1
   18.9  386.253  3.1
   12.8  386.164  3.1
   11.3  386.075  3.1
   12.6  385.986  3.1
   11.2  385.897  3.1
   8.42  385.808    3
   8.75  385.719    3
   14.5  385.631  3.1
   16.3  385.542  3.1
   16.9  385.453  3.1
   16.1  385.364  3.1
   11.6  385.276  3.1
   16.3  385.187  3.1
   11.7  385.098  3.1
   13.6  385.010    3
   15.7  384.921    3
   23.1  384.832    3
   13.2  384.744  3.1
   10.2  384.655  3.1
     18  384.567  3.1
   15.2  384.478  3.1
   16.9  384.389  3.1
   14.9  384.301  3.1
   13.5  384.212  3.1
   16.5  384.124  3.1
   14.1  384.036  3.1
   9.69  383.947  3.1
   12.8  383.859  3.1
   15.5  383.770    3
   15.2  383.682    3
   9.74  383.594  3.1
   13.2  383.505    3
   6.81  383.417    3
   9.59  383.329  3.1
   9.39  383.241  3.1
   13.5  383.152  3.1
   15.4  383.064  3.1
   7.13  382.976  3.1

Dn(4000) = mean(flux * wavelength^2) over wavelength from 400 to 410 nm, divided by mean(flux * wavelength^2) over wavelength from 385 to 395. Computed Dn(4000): 2.05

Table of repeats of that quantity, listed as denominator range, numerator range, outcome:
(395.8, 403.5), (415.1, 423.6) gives 1.23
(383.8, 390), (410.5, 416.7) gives 2.30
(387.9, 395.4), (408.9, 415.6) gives 1.91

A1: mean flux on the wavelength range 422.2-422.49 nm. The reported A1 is 34.1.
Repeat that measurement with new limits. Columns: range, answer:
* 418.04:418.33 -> 29.9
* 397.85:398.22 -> 24.7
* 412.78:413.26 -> 33.6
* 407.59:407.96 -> 31.2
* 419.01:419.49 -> 31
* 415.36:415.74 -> 31.3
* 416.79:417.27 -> 27.4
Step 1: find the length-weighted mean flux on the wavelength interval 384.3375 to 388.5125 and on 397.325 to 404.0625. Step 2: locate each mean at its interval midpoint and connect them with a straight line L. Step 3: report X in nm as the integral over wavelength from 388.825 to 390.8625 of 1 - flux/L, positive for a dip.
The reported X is -0.26 nm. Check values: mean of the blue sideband 14.5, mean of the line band 20.8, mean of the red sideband 30.8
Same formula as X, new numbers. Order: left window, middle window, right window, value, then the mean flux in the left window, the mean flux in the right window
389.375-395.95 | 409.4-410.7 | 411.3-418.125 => -0.04 nm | 18.8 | 30.9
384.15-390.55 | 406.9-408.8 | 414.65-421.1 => -0.47 nm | 16.2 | 30.7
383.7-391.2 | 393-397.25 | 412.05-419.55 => 0.87 nm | 16.7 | 30.7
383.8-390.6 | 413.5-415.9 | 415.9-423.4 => -0.18 nm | 16.1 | 31.3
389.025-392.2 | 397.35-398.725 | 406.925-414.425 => 0.10 nm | 21.8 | 31.8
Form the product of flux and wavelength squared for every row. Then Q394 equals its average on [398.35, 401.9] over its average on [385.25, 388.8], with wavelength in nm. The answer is 2.44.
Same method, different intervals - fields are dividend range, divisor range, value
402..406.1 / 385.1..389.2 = 2.26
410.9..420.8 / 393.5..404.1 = 1.29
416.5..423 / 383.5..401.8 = 1.76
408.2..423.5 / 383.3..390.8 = 2.27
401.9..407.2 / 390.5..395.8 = 1.80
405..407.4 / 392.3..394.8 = 2.41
